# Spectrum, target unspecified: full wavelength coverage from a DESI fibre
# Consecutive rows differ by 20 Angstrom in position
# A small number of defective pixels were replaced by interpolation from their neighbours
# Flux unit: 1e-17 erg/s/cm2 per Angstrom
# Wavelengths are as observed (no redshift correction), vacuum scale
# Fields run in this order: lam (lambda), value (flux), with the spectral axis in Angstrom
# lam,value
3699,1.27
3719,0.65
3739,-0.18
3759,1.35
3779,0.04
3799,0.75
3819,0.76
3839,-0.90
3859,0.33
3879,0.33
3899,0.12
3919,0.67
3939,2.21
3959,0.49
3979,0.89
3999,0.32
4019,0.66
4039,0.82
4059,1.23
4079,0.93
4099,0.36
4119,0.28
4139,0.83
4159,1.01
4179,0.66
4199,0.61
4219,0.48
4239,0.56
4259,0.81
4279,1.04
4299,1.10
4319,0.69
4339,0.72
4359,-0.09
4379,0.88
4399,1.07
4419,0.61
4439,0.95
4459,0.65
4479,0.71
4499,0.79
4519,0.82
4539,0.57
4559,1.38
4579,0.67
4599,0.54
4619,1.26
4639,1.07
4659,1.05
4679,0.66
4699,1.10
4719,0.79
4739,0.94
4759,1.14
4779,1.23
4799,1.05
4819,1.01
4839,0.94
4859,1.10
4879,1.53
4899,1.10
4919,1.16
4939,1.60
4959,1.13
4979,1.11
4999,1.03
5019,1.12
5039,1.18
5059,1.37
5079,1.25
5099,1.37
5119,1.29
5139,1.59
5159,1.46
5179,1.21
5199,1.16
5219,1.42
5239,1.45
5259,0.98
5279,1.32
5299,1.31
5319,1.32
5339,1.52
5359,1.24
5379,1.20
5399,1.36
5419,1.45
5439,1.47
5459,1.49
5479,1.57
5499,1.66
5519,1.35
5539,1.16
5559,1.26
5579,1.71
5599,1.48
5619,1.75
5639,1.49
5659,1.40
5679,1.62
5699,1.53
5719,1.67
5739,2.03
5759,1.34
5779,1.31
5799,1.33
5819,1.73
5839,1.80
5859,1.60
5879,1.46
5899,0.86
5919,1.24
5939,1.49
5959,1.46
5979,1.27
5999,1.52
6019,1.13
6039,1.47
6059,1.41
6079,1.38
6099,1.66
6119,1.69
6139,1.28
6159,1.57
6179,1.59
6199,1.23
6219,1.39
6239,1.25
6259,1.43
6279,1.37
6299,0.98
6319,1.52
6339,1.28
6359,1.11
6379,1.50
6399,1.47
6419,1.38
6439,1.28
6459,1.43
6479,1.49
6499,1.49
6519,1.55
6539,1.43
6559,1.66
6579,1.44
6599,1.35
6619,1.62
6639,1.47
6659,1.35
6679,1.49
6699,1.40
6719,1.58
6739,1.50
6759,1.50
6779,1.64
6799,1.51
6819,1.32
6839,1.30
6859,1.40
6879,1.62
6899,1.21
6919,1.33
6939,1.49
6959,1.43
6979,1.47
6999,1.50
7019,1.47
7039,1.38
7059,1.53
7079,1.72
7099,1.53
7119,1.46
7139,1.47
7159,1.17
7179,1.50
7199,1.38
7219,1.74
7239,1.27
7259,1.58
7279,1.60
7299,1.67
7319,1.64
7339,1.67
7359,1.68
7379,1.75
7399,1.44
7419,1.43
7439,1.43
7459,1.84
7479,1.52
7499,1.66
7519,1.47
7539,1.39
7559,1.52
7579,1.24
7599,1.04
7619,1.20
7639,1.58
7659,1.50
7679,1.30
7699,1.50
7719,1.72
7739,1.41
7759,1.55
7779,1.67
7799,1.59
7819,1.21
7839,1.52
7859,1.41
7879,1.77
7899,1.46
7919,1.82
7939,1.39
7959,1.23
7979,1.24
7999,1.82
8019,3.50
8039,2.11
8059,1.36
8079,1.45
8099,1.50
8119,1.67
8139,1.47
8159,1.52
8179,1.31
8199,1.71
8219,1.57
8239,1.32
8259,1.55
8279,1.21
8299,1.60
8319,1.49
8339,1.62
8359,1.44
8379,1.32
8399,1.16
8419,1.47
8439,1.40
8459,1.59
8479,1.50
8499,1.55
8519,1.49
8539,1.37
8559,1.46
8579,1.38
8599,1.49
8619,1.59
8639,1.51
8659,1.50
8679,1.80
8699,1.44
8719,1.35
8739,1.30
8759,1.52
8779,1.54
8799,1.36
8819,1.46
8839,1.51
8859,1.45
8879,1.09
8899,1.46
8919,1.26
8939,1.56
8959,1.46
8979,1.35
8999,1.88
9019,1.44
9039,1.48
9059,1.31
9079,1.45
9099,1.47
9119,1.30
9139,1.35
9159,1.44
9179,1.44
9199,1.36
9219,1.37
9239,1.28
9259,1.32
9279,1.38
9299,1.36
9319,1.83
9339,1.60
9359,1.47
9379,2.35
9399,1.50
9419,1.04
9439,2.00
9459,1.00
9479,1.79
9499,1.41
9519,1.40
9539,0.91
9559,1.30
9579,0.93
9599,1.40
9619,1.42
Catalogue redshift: 0.22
